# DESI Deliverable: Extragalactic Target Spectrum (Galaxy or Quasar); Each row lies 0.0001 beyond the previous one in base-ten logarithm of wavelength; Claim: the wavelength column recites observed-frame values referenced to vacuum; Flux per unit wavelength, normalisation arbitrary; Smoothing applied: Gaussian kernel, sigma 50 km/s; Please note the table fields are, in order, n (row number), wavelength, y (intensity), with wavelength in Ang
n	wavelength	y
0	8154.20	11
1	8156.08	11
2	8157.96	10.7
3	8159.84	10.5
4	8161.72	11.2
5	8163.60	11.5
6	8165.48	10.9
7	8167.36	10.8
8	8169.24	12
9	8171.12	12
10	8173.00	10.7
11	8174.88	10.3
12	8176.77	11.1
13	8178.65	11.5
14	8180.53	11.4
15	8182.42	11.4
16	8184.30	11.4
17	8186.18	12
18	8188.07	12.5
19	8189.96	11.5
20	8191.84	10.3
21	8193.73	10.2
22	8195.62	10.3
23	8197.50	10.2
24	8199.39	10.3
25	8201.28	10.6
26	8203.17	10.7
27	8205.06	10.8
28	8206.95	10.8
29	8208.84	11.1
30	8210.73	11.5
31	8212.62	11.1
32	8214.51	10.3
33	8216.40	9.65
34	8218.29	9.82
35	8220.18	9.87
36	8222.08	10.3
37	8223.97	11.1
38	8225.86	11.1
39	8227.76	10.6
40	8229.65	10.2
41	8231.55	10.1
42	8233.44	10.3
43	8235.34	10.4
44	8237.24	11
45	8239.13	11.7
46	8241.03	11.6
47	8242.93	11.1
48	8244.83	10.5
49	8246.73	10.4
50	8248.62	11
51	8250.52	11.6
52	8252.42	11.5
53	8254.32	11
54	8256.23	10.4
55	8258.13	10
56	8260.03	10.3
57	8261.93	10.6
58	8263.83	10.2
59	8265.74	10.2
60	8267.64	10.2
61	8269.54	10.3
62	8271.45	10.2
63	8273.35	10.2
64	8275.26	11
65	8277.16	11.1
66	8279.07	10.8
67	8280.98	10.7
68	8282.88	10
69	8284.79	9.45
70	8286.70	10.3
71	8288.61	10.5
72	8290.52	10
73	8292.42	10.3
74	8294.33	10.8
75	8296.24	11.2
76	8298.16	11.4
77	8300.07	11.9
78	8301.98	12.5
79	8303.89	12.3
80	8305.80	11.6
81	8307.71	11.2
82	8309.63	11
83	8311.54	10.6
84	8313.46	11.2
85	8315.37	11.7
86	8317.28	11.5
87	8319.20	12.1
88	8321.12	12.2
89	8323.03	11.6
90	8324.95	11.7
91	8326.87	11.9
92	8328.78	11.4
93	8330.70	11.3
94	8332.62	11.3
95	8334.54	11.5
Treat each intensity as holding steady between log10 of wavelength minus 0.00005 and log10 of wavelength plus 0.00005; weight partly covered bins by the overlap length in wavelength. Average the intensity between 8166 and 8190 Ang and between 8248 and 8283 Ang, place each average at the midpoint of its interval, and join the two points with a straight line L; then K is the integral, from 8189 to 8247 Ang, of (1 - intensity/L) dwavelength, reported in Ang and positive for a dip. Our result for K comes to 2.2 Ang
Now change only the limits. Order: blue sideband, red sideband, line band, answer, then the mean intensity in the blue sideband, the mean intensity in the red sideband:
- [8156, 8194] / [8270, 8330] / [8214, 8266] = 2.53 Ang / 11.2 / 11.1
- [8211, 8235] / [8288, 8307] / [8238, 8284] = 0.64 Ang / 10.4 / 11.3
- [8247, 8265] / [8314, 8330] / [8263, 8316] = 2.02 Ang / 10.7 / 11.7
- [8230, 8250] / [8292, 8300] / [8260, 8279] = 0.85 Ang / 10.8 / 11.1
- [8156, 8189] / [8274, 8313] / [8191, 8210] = 1.11 Ang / 11.3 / 10.9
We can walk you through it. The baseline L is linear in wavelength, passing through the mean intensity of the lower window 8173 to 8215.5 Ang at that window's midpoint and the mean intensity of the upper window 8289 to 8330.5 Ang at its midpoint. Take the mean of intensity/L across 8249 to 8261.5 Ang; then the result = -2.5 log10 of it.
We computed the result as 0.040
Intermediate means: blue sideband 11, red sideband 11.4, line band 10.8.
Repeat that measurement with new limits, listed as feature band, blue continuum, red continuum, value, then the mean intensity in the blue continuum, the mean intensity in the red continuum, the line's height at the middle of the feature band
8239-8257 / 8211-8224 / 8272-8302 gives -0.06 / 10.3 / 10.7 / 10.5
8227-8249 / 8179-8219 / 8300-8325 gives 0.04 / 10.9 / 11.6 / 11.1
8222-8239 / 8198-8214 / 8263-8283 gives 0.01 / 10.8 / 10.5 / 10.7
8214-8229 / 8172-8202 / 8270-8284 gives 0.05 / 11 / 10.5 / 10.8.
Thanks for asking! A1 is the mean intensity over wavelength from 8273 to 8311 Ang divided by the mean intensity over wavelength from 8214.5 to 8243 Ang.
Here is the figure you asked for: 1.0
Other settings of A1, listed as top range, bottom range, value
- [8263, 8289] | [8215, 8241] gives 0.99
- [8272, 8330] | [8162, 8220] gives 1.02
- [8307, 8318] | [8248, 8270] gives 1.06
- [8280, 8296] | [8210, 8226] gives 0.98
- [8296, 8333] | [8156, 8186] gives 1.04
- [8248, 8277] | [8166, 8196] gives 0.94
